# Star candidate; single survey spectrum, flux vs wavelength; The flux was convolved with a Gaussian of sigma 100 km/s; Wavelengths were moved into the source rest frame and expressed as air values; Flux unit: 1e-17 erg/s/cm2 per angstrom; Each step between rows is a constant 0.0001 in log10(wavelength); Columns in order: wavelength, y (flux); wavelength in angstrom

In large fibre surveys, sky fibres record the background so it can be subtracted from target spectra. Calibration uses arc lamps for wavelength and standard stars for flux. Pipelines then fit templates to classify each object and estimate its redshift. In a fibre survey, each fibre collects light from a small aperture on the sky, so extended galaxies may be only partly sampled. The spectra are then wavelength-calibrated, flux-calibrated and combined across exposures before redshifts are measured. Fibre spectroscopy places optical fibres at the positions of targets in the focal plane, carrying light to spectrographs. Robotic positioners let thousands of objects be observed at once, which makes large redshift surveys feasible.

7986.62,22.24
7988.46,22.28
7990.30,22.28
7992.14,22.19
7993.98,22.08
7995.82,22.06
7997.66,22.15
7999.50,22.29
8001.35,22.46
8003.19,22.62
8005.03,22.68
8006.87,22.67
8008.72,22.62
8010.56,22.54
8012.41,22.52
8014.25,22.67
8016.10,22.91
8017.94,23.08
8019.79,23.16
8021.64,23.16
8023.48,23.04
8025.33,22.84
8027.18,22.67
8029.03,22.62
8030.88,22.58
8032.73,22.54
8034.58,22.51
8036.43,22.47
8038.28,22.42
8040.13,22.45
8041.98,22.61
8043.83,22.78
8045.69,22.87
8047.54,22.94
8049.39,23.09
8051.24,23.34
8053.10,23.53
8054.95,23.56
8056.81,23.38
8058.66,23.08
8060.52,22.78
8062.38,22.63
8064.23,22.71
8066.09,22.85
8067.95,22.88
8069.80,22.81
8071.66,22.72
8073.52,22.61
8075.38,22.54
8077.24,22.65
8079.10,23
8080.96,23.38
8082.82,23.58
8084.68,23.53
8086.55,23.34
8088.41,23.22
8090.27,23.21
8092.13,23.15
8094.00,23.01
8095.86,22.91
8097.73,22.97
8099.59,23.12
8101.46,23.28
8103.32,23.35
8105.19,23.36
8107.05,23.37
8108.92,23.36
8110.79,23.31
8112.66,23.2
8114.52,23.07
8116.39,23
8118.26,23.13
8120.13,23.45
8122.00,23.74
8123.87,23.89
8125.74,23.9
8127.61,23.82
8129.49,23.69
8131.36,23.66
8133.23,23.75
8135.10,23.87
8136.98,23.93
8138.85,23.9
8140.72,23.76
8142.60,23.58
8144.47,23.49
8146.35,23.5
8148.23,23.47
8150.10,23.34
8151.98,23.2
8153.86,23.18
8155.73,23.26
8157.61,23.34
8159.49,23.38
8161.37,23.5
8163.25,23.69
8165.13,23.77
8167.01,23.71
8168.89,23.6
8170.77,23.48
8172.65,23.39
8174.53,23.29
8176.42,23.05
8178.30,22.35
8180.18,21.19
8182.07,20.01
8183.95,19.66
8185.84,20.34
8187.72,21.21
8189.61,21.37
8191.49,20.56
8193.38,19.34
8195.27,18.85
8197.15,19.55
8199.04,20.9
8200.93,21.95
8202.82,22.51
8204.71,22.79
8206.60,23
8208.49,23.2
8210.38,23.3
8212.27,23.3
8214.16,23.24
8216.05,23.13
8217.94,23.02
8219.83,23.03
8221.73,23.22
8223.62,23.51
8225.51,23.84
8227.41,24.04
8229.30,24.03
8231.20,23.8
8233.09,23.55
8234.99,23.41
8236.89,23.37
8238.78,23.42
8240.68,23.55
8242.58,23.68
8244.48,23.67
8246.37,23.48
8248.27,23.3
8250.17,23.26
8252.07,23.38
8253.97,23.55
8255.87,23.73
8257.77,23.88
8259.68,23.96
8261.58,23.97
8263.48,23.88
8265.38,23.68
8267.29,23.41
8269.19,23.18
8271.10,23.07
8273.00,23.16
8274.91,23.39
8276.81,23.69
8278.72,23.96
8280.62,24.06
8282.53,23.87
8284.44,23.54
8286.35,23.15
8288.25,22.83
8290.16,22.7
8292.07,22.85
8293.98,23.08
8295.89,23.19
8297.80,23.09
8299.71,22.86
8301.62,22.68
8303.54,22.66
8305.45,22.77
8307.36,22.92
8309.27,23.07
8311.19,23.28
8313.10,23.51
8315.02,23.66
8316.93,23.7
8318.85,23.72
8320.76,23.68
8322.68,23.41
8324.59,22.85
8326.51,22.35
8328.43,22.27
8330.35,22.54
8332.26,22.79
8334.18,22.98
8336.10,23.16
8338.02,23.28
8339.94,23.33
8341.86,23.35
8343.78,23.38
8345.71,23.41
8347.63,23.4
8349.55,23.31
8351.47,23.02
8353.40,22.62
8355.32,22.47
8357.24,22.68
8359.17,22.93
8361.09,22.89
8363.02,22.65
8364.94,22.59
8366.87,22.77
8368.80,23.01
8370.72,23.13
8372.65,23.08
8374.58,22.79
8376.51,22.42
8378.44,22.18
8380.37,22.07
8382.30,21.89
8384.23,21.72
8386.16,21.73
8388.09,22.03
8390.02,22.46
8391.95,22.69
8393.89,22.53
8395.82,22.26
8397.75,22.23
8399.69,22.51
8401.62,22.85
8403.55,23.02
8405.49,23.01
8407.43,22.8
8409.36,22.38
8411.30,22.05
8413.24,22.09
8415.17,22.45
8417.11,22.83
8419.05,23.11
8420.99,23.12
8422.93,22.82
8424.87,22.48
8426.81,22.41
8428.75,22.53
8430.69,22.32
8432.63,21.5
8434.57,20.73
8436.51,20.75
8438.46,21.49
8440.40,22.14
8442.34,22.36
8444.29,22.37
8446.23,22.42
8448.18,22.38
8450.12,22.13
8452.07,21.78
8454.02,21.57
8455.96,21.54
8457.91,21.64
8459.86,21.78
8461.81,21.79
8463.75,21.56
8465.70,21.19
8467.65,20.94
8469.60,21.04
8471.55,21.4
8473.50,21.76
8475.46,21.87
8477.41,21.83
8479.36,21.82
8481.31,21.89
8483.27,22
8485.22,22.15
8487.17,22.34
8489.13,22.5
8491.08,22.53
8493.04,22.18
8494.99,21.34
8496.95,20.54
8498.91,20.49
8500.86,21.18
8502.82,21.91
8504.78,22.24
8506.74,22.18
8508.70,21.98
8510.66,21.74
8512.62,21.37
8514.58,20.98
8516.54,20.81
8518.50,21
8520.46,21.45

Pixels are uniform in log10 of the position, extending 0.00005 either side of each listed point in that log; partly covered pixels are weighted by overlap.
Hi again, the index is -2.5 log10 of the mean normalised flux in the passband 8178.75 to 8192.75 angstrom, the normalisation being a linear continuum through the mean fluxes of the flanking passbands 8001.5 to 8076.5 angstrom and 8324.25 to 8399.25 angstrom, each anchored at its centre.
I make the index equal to 0.105 mag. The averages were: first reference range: 22.8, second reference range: 22.7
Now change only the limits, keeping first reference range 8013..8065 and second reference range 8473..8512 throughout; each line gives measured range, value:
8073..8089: -0.015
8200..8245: -0.041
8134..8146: -0.052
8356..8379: -0.032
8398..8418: -0.028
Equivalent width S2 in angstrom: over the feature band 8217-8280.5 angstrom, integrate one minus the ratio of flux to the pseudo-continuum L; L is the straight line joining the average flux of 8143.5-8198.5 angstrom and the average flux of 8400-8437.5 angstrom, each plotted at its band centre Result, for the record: -3.6 angstrom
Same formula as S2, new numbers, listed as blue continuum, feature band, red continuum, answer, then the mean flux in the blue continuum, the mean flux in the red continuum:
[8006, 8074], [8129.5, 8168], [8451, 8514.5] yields -1.74 angstrom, 22.8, 21.7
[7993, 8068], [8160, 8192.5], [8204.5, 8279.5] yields 1.40 angstrom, 22.8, 23.5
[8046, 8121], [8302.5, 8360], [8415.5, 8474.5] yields -2.01 angstrom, 23.1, 21.9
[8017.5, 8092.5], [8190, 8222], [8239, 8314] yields 1.66 angstrom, 22.9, 23.4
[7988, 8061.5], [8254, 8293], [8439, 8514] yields -2.28 angstrom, 22.7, 21.8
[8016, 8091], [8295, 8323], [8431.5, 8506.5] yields -1.29 angstrom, 22.9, 21.7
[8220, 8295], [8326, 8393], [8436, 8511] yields -0.12 angstrom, 23.5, 21.8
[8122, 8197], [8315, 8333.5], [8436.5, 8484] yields -0.72 angstrom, 22.8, 21.8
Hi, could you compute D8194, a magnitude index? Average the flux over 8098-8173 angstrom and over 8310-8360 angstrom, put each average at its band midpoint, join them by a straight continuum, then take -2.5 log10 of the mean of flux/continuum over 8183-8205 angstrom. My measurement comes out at 0.13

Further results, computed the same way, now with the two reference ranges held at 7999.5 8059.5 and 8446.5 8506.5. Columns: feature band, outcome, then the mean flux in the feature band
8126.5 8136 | -0.056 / 23.8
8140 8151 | -0.046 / 23.5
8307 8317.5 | -0.059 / 23.4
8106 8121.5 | -0.031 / 23.3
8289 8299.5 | -0.038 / 23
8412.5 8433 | -0.034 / 22.6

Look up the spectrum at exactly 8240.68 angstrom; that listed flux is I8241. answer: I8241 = 23.55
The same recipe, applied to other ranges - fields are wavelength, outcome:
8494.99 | 21.34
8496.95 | 20.54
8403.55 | 23.02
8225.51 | 23.84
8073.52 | 22.61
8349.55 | 23.31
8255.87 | 23.73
